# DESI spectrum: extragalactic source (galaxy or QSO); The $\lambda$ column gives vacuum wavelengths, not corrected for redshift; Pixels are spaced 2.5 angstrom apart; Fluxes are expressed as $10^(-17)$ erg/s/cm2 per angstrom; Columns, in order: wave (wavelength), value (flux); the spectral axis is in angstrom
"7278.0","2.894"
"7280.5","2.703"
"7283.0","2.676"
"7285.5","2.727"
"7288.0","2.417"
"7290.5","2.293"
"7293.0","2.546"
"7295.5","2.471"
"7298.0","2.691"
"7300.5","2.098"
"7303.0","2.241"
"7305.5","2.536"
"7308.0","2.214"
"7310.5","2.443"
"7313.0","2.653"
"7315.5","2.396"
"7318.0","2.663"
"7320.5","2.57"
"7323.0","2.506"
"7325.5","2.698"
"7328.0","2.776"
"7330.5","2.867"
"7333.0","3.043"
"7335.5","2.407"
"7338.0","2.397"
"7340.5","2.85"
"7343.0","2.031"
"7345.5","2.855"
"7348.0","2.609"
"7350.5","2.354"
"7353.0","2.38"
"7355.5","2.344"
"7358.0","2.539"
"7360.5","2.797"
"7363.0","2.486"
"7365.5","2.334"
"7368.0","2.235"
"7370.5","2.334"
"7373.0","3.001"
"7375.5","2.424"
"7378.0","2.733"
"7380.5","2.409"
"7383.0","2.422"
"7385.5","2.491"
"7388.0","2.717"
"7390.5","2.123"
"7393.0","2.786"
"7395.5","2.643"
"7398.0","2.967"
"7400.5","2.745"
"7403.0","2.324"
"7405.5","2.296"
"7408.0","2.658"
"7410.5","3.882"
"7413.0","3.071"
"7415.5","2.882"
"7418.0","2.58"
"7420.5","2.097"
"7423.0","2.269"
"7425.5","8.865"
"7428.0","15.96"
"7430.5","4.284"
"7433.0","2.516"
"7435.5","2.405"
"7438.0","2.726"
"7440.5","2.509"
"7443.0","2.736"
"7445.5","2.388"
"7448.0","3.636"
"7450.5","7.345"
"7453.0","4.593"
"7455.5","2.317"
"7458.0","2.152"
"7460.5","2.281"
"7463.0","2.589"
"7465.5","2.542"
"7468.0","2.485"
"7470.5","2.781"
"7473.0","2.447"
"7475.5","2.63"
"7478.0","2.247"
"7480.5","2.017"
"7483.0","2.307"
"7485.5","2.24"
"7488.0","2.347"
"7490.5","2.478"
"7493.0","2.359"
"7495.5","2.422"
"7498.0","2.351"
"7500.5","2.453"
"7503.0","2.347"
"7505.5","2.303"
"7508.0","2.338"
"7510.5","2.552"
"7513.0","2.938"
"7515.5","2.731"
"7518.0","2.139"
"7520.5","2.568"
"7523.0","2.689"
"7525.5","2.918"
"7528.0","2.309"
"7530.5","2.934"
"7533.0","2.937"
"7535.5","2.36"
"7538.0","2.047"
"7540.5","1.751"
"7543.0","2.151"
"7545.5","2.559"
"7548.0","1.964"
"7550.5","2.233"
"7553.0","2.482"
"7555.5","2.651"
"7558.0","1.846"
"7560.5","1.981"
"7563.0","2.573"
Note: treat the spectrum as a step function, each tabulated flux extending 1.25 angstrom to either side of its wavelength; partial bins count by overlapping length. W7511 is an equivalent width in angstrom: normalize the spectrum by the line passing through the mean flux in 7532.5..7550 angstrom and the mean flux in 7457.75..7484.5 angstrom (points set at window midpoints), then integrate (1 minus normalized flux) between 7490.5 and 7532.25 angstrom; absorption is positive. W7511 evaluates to -4.0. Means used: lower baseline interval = 2.42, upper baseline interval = 2.22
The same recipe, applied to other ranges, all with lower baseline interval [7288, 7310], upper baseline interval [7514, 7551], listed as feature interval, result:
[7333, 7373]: -1.7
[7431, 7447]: -1.5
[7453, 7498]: -0.6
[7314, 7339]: -2.5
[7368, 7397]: -1.7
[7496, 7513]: -0.1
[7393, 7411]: -2.5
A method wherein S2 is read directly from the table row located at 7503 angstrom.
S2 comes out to 2.347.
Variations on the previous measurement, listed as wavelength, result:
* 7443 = 2.736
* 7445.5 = 2.388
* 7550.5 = 2.233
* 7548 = 1.964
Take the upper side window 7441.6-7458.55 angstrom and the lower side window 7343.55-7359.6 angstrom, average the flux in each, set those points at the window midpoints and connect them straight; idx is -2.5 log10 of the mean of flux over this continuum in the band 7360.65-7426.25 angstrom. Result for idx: 0.08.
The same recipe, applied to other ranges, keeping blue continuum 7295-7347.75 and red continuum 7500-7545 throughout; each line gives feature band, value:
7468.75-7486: 0.04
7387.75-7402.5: -0.05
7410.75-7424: -0.07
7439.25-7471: -0.24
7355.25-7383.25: 0.01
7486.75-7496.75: 0.04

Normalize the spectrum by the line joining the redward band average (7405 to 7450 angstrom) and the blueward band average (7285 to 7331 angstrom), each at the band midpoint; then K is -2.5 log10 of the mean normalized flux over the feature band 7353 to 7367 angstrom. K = 0.253 mag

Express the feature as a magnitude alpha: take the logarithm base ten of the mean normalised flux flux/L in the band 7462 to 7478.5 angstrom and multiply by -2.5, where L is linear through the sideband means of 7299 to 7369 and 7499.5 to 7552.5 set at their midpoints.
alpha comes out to -0.036 mag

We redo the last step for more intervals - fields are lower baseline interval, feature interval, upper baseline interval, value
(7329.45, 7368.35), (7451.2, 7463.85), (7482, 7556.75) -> -0.21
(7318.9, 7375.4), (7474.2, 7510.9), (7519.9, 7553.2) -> 0.04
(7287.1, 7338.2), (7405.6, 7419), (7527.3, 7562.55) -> -0.21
